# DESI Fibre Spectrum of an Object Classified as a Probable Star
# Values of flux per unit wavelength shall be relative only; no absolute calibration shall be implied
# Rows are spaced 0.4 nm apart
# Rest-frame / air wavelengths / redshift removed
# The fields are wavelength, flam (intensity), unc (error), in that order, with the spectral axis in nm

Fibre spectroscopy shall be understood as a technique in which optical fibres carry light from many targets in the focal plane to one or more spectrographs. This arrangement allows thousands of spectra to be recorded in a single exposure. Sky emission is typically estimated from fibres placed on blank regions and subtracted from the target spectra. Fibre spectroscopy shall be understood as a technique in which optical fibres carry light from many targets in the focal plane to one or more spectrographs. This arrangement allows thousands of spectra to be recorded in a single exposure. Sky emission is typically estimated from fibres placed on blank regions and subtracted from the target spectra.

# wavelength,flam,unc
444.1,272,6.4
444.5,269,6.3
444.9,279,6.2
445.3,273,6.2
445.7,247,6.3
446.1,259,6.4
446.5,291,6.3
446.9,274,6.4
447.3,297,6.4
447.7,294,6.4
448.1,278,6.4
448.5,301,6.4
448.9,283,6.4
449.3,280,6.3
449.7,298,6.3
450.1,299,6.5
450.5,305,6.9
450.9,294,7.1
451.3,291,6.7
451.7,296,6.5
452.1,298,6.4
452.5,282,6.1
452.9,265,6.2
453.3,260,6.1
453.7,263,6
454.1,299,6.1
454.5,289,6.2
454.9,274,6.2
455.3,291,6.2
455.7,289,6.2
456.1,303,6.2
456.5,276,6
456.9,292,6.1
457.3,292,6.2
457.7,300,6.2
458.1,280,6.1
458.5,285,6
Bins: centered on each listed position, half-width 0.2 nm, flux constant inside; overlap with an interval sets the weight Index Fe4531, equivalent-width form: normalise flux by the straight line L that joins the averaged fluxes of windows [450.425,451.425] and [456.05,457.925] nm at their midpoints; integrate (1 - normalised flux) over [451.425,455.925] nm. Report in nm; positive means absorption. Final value 0.175 nm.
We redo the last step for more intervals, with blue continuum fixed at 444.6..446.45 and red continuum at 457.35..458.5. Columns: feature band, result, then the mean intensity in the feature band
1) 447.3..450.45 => -0.21 nm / 292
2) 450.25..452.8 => -0.14 nm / 293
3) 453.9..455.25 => -0.02 nm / 288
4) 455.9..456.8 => -0.01 nm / 290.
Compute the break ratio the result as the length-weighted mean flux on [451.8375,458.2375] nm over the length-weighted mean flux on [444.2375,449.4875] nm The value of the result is 1.0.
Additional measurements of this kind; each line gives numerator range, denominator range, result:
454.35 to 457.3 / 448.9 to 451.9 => 0.98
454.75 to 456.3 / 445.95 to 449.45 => 1.02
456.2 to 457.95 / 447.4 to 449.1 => 1.00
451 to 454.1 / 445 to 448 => 1.02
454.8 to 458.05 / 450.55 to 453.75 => 1.02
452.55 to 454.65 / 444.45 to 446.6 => 1.02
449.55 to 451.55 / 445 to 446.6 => 1.11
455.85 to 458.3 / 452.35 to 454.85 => 1.05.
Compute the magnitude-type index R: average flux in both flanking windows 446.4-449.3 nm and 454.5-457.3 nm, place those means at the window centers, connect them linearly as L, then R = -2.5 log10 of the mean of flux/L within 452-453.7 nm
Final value 0.056 mag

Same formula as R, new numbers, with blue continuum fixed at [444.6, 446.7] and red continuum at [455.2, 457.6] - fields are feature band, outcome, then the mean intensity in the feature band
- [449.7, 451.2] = -0.07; 299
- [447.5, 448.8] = -0.06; 290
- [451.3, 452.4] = -0.05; 295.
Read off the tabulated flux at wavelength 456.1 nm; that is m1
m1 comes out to 303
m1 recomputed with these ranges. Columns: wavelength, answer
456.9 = 292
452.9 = 265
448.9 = 283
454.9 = 274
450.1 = 299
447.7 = 294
